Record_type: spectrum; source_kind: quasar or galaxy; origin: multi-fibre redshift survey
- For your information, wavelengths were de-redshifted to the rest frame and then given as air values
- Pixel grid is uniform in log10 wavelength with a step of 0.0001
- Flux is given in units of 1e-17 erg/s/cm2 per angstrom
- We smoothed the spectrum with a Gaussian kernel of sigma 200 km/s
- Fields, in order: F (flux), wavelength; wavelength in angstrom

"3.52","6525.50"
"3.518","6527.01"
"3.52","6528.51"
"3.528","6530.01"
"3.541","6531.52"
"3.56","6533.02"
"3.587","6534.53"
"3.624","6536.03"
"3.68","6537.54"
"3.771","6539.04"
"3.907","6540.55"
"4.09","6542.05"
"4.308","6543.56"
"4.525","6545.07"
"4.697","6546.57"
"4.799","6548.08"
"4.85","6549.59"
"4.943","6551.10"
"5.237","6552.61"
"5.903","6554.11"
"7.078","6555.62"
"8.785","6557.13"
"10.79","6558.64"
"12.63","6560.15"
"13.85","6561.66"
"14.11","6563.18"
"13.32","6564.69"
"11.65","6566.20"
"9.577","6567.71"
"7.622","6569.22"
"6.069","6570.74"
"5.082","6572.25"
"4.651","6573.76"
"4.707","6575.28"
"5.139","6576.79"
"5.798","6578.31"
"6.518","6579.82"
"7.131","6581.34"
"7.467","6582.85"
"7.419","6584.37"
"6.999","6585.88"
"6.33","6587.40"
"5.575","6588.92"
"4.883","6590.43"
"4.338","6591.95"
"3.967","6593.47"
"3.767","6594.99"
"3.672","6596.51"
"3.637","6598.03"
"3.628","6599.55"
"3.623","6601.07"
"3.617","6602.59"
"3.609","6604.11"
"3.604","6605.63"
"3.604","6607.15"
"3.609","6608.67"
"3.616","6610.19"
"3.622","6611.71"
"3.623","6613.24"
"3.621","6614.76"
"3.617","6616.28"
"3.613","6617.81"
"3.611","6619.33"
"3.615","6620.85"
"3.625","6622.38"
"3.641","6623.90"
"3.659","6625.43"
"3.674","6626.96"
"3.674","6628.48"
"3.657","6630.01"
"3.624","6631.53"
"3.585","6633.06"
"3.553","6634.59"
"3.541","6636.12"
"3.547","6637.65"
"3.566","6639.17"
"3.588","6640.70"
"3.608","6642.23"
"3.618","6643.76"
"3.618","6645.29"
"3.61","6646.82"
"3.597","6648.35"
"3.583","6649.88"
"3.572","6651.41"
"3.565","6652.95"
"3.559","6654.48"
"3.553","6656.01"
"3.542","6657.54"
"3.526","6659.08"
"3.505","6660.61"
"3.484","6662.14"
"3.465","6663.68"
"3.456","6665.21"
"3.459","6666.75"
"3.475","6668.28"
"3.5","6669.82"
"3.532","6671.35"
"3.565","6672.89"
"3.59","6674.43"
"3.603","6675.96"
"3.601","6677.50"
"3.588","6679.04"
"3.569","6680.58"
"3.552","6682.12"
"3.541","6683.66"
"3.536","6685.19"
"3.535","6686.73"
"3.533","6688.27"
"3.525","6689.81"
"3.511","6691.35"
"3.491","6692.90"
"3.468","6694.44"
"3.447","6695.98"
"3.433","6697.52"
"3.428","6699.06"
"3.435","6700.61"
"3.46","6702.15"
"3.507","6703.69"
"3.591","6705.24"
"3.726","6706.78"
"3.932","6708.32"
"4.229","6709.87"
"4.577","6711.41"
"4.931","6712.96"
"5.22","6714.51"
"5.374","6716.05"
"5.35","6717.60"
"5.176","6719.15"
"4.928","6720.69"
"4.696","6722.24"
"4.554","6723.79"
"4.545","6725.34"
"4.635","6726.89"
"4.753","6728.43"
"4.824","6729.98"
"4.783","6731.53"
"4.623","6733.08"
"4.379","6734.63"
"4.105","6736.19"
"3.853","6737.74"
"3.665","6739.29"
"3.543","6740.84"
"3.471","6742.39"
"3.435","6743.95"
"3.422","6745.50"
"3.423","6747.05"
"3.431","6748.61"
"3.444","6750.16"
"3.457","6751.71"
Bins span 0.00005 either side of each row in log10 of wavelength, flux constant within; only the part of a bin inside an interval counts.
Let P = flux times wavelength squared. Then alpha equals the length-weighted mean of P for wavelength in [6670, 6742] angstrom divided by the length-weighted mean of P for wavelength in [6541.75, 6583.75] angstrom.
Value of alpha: 0.57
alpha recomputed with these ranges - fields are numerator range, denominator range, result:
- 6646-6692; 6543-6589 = 0.50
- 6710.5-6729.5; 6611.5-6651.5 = 1.39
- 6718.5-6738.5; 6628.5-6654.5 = 1.32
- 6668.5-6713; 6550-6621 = 0.62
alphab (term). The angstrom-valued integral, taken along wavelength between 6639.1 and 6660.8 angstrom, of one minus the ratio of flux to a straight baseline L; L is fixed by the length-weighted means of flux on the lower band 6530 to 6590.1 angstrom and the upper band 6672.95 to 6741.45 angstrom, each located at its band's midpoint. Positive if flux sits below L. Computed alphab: 6.25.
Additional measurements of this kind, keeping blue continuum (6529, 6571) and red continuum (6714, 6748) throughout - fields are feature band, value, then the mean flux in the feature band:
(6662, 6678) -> 5.10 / 3.52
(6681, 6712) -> 7.74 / 3.62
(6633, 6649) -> 5.65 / 3.58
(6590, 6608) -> 6.73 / 3.81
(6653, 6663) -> 3.37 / 3.53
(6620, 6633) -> 4.73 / 3.64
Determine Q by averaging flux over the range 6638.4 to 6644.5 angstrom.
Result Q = 3.6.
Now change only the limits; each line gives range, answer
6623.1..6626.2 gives 3.65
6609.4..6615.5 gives 3.62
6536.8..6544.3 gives 3.95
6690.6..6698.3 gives 3.47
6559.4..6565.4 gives 13.5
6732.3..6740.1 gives 4.12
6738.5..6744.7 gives 3.53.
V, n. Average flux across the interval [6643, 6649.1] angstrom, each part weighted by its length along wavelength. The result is 3.61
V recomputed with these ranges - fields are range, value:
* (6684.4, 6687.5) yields 3.55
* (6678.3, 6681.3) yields 3.58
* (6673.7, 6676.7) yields 3.6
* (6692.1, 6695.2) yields 3.47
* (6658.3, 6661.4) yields 3.52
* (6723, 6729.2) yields 4.63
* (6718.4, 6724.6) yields 4.84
